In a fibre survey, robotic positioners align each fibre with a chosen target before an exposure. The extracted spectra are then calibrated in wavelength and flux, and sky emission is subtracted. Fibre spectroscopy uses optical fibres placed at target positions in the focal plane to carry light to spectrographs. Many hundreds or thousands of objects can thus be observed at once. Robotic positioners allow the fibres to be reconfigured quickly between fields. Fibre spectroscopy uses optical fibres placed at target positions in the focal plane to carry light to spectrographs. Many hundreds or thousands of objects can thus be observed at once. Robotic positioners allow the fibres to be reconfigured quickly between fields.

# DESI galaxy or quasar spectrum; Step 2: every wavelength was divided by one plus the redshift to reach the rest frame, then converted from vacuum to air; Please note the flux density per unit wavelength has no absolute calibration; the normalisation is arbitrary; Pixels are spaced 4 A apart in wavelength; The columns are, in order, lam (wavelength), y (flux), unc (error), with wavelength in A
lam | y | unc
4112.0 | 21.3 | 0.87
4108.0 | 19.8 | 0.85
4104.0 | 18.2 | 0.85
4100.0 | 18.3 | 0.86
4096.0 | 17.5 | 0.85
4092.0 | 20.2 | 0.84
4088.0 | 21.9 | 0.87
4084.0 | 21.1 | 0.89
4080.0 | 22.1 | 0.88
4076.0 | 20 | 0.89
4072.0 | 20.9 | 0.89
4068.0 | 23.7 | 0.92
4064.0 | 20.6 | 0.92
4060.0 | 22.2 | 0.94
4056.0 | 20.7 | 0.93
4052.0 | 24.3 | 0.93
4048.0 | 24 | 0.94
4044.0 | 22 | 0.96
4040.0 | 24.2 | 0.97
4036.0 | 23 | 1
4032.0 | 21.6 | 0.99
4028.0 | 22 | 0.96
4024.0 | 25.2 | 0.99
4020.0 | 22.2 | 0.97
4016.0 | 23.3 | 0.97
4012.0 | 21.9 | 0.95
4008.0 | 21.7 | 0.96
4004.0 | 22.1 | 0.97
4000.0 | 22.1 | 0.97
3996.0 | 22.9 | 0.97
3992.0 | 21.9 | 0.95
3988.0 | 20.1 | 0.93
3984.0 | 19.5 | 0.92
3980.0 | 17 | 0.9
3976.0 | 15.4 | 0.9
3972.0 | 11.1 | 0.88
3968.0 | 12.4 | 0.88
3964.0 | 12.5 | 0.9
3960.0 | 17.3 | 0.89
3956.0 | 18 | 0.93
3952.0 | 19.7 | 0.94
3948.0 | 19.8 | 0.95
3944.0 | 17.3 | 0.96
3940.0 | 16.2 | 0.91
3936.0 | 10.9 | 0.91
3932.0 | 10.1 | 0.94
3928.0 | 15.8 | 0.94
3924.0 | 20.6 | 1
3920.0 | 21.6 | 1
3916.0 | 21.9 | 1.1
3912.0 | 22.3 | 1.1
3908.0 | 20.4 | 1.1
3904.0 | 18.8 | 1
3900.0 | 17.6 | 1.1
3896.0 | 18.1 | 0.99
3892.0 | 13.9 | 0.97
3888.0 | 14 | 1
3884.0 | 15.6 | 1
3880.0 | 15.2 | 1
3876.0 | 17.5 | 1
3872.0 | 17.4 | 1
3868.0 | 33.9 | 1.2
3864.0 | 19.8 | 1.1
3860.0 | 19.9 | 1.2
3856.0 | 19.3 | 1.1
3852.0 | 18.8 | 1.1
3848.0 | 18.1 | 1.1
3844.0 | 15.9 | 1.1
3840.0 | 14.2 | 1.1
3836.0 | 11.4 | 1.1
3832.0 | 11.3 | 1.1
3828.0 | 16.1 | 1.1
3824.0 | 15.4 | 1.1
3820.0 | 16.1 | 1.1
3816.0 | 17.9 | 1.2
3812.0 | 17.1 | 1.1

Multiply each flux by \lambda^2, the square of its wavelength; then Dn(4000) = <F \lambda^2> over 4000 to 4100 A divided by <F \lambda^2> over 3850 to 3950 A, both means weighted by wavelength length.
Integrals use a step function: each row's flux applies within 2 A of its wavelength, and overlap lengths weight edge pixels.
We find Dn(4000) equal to 1.3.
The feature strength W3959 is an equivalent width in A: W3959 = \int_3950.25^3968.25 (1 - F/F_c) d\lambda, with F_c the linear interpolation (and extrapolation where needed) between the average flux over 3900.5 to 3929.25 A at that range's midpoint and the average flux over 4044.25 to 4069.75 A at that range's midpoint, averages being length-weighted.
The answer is 4.0 A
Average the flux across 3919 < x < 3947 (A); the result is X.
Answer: 16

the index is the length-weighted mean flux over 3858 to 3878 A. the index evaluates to 21.7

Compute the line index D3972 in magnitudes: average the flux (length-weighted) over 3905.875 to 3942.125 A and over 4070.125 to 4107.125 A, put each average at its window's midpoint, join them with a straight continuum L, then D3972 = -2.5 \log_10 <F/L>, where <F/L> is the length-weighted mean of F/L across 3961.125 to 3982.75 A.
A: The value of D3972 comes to 0.296 mag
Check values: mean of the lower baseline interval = 17.8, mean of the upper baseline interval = 20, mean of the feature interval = 14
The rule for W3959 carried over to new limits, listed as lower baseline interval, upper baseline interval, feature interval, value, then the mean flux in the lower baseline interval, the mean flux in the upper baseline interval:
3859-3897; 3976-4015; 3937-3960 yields 2.4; 18.5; 20.8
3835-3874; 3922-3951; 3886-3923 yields -3.7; 19.1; 15.9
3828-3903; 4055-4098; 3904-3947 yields 1.2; 17.3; 21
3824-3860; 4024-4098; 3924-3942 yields 4.2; 15.9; 21.9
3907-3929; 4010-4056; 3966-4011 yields 6.7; 20.6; 23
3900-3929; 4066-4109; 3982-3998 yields -0.7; 20.2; 20.3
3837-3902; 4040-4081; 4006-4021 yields -0.8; 18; 22.2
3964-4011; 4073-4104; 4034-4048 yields -2.8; 18.5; 20.1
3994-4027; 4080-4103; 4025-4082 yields -2.9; 22.7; 19.9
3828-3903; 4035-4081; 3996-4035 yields -2.4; 17.3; 22.3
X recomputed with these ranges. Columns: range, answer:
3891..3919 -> 19.3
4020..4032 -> 23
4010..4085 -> 22.4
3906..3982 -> 16.9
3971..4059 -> 21.4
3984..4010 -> 21.6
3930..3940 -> 11.6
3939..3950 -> 17.9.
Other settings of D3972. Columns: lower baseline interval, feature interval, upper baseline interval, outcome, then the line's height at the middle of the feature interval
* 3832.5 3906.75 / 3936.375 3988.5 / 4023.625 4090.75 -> 0.21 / 19.9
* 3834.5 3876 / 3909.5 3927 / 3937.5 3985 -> -0.22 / 17.3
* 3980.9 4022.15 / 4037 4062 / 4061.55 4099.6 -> -0.09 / 21.1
